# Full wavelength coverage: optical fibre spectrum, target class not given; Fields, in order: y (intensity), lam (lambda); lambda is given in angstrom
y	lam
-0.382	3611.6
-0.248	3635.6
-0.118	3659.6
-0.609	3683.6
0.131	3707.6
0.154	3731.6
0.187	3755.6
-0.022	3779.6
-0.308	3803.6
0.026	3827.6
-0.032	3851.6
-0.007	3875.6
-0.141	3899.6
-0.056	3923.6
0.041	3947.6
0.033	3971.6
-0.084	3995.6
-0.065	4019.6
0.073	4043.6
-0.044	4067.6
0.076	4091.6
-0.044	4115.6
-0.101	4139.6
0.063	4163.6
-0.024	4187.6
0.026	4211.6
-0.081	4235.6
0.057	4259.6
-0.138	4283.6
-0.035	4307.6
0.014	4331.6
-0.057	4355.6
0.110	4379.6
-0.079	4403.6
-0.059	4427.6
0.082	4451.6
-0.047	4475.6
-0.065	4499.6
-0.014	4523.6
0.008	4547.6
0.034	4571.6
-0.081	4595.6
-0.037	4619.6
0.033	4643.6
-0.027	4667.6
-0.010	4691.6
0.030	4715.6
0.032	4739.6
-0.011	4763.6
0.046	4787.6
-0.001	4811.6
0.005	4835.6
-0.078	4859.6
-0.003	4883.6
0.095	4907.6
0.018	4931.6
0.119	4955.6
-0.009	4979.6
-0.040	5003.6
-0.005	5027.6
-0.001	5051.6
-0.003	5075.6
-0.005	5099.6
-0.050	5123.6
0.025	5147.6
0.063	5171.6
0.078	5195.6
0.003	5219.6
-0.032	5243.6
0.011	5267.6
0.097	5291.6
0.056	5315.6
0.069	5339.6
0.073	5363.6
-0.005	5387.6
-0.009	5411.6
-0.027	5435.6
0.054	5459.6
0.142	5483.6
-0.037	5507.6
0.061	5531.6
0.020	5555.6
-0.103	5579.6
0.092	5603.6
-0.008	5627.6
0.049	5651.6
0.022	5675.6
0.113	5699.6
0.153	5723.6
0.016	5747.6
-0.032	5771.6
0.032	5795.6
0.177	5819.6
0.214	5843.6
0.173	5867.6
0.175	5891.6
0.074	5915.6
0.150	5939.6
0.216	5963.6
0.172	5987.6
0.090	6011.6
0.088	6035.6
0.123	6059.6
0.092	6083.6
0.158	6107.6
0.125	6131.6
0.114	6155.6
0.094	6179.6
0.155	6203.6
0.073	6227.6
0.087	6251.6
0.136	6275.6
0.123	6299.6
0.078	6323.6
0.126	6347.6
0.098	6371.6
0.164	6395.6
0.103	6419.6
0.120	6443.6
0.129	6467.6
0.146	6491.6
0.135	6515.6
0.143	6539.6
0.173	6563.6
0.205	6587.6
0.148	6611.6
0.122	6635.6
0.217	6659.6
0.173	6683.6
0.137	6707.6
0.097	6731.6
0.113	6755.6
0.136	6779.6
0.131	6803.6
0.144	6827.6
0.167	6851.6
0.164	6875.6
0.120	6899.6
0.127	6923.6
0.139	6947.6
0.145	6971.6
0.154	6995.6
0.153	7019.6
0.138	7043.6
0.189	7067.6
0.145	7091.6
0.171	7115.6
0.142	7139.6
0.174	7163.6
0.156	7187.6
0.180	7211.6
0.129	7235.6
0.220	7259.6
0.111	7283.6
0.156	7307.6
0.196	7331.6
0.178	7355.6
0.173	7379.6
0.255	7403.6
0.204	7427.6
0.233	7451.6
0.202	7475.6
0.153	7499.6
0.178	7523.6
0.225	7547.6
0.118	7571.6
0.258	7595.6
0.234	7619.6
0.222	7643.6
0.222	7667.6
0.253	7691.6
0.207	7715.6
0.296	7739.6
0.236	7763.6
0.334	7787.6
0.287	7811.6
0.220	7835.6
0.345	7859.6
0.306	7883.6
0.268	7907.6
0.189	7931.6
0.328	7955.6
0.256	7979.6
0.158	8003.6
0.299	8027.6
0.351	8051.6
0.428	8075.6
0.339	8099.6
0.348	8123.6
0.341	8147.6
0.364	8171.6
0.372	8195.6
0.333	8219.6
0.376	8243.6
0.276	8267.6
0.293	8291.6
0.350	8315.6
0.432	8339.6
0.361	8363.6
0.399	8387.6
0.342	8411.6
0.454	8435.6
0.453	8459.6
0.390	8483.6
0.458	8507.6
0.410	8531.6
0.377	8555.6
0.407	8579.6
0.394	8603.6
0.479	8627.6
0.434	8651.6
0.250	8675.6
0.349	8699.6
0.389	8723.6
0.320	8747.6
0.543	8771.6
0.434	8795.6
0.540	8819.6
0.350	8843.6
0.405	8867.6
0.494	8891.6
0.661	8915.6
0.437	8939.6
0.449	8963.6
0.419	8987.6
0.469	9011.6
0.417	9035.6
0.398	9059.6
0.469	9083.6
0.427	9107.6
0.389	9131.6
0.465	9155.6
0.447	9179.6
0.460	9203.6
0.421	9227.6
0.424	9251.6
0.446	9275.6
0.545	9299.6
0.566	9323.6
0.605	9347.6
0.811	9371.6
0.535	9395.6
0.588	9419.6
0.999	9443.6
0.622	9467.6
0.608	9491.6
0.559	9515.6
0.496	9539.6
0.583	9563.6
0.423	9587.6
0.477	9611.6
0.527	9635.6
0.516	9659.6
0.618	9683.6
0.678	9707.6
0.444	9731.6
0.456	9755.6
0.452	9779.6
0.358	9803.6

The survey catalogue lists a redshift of 1.015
